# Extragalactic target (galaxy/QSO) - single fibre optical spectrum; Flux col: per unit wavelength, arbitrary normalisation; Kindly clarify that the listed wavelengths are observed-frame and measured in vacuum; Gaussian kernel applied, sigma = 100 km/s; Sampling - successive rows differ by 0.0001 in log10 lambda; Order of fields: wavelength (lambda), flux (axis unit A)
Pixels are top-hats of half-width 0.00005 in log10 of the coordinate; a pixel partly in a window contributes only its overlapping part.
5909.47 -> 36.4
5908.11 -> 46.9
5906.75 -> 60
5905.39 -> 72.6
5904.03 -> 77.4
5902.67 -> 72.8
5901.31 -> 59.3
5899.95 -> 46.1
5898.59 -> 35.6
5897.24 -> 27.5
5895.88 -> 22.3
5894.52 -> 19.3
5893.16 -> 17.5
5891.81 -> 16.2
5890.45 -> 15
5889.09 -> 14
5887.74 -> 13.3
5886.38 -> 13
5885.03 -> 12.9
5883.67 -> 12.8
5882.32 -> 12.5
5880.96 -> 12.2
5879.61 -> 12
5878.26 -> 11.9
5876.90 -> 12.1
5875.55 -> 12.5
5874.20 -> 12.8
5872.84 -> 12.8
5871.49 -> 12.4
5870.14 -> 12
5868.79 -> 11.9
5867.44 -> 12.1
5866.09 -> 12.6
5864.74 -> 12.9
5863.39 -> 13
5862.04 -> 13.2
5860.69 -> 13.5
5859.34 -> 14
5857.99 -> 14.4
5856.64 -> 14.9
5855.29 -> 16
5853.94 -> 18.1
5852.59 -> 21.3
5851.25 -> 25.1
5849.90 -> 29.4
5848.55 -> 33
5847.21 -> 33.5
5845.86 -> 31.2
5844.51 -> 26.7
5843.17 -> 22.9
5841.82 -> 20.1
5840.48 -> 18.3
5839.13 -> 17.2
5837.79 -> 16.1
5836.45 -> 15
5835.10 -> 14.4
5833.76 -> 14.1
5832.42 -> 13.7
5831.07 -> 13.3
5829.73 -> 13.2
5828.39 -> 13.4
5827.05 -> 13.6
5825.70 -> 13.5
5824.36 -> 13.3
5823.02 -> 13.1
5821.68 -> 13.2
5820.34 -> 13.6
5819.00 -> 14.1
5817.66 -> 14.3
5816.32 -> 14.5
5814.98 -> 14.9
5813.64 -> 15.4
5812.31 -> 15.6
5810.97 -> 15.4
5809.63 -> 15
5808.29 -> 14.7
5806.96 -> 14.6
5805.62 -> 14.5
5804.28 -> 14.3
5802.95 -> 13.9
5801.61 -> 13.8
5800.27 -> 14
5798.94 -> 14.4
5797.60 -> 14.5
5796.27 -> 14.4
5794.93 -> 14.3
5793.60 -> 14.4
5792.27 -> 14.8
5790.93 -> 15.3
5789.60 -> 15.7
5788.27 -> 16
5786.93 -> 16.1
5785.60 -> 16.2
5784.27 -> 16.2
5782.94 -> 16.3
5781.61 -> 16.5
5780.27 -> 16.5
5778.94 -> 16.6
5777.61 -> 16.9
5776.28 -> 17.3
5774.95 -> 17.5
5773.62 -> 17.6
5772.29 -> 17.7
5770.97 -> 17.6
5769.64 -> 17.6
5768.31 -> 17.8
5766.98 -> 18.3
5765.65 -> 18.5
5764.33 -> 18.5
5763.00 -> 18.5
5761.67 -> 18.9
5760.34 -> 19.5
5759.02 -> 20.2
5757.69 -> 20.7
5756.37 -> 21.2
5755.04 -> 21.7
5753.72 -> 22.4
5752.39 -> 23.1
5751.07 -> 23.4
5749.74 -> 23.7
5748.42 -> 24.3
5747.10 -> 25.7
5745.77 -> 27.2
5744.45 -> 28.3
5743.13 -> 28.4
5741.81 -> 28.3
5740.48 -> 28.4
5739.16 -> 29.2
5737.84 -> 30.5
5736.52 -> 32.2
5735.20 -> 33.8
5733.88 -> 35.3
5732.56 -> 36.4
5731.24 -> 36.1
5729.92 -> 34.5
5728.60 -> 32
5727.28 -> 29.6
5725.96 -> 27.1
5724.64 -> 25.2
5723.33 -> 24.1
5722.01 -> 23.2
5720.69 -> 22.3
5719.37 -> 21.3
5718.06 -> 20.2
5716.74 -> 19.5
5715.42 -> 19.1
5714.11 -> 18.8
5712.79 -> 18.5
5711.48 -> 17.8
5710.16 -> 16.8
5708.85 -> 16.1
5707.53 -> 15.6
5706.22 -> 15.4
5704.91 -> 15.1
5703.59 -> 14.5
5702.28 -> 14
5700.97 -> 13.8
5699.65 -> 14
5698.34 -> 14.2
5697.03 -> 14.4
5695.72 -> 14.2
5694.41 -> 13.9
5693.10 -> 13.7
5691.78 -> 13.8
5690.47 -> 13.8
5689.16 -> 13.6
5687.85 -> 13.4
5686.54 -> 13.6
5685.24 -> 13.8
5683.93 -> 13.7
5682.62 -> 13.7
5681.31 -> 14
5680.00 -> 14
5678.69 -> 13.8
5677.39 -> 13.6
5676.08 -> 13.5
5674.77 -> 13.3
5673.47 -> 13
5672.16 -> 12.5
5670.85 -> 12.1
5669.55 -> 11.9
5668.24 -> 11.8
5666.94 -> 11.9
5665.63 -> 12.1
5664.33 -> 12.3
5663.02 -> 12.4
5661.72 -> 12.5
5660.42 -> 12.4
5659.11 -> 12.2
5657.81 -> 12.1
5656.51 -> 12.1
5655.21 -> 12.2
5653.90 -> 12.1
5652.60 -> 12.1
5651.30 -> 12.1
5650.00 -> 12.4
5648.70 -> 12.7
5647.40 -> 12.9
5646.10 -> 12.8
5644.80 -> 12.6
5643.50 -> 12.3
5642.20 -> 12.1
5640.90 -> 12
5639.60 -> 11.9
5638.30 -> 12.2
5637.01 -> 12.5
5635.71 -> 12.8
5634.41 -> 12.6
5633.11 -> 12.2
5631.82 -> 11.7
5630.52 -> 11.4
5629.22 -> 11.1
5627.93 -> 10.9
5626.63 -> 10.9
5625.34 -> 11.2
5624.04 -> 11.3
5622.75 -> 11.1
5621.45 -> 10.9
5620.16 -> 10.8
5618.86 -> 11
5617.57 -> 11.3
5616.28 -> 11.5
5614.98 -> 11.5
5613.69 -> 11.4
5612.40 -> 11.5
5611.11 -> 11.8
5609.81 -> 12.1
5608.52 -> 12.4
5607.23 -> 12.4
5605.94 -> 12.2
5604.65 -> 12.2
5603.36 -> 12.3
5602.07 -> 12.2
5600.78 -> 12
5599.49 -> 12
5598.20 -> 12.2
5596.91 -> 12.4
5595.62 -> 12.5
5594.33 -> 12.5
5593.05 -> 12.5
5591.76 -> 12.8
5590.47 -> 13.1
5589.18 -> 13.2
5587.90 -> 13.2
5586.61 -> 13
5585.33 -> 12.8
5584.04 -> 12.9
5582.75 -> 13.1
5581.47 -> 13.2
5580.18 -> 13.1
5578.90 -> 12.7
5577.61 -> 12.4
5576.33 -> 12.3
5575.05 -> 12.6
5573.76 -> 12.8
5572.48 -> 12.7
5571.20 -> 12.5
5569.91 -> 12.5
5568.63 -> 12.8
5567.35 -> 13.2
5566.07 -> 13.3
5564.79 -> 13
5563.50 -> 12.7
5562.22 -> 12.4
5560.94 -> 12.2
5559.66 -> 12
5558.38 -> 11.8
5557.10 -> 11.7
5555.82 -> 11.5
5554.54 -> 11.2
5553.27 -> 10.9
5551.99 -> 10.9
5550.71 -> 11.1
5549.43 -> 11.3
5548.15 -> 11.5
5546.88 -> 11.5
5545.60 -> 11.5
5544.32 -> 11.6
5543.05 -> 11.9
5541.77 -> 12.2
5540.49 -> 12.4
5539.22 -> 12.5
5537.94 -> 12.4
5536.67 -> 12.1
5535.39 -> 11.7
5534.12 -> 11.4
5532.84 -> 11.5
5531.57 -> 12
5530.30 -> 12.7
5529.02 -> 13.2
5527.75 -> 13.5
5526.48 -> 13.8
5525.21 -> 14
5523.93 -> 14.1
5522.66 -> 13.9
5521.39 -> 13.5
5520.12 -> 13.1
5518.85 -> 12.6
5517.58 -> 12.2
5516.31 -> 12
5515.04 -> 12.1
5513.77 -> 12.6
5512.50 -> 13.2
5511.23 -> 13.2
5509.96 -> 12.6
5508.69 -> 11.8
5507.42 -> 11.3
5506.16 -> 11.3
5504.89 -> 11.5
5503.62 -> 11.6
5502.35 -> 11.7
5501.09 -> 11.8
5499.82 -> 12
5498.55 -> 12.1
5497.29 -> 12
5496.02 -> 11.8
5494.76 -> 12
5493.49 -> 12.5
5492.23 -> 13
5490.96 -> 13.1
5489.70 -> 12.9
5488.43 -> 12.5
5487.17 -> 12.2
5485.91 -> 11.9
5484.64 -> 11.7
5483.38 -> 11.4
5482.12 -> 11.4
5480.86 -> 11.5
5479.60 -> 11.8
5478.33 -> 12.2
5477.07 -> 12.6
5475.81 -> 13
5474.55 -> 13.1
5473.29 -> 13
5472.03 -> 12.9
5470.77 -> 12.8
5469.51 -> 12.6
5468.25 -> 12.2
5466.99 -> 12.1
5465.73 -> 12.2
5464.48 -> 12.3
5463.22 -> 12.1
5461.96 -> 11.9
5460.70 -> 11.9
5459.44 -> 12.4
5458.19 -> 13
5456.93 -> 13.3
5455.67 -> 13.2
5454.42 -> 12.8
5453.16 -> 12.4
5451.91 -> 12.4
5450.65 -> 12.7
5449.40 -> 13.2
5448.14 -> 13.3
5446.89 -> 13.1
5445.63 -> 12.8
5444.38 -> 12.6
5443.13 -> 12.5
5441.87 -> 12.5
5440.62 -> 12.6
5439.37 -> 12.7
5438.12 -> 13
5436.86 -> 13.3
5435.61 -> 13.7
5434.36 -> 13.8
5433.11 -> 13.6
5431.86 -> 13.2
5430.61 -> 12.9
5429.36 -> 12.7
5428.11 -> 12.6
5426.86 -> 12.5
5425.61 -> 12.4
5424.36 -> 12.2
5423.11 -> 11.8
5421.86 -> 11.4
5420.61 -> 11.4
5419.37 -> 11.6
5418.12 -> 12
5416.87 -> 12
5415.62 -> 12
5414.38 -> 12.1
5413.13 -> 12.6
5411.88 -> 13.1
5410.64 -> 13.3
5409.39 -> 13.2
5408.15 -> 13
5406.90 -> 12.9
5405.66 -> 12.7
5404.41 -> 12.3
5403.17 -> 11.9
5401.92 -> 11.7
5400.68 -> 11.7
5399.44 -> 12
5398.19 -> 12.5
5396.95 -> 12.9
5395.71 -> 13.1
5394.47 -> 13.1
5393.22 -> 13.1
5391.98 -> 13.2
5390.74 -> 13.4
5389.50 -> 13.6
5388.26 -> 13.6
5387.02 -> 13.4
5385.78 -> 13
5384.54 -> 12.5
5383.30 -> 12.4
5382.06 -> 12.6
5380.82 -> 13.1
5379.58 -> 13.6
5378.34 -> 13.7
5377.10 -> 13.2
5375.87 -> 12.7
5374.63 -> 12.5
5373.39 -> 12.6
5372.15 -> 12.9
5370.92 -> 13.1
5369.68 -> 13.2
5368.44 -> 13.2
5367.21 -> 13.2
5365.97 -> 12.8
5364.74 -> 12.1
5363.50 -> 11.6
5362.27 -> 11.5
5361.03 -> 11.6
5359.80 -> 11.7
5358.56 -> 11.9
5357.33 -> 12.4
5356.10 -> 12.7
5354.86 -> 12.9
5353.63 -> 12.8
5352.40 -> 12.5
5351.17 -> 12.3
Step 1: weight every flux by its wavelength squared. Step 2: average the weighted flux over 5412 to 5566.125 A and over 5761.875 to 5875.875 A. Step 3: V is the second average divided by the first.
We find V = 1.5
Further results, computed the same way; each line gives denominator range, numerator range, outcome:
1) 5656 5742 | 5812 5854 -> 1.03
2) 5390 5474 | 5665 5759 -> 1.75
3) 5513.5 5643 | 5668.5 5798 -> 1.67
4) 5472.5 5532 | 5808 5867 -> 1.54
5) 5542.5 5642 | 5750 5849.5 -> 1.53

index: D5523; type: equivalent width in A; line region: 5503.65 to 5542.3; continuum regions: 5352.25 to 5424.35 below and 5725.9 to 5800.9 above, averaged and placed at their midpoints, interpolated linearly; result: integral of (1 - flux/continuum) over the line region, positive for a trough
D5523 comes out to 8.1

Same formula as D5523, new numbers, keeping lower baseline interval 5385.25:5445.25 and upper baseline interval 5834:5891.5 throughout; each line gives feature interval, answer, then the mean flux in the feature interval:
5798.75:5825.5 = 2.9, 14.3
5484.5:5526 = 3.1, 12.4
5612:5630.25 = 4.1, 11.2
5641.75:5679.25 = 5.9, 12.5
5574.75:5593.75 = 1.7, 12.9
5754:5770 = -3.8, 19.4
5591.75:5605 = 1.8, 12.3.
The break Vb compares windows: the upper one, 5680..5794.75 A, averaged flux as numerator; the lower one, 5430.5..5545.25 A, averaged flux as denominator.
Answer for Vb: 1.6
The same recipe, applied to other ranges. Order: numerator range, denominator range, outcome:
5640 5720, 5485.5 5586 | 1.13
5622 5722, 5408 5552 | 1.11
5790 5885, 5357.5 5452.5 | 1.23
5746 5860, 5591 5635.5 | 1.49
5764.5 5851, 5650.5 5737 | 0.97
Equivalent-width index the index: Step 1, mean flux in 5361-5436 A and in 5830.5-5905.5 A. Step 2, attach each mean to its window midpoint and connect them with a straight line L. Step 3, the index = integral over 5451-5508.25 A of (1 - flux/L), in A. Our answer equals 7.59 A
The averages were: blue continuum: 12.7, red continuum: 21.1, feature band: 12.3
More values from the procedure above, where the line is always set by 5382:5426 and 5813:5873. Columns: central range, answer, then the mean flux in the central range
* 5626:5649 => 4.2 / 12.1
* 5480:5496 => 1.4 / 12.2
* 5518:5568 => 5.6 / 12.3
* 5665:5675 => 1.8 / 12.3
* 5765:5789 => -1.5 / 17.1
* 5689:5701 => 1.0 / 14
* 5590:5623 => 5.7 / 11.9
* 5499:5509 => 1.4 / 11.6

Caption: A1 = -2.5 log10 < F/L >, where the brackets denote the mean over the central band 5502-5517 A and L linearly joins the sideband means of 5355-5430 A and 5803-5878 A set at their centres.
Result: 0.12 mag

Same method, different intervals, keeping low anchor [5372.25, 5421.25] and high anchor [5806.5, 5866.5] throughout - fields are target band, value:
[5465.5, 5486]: 0.102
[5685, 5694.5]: 0.140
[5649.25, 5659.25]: 0.242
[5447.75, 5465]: 0.055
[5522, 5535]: 0.080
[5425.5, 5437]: -0.005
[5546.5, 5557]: 0.253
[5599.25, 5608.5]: 0.203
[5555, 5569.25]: 0.156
